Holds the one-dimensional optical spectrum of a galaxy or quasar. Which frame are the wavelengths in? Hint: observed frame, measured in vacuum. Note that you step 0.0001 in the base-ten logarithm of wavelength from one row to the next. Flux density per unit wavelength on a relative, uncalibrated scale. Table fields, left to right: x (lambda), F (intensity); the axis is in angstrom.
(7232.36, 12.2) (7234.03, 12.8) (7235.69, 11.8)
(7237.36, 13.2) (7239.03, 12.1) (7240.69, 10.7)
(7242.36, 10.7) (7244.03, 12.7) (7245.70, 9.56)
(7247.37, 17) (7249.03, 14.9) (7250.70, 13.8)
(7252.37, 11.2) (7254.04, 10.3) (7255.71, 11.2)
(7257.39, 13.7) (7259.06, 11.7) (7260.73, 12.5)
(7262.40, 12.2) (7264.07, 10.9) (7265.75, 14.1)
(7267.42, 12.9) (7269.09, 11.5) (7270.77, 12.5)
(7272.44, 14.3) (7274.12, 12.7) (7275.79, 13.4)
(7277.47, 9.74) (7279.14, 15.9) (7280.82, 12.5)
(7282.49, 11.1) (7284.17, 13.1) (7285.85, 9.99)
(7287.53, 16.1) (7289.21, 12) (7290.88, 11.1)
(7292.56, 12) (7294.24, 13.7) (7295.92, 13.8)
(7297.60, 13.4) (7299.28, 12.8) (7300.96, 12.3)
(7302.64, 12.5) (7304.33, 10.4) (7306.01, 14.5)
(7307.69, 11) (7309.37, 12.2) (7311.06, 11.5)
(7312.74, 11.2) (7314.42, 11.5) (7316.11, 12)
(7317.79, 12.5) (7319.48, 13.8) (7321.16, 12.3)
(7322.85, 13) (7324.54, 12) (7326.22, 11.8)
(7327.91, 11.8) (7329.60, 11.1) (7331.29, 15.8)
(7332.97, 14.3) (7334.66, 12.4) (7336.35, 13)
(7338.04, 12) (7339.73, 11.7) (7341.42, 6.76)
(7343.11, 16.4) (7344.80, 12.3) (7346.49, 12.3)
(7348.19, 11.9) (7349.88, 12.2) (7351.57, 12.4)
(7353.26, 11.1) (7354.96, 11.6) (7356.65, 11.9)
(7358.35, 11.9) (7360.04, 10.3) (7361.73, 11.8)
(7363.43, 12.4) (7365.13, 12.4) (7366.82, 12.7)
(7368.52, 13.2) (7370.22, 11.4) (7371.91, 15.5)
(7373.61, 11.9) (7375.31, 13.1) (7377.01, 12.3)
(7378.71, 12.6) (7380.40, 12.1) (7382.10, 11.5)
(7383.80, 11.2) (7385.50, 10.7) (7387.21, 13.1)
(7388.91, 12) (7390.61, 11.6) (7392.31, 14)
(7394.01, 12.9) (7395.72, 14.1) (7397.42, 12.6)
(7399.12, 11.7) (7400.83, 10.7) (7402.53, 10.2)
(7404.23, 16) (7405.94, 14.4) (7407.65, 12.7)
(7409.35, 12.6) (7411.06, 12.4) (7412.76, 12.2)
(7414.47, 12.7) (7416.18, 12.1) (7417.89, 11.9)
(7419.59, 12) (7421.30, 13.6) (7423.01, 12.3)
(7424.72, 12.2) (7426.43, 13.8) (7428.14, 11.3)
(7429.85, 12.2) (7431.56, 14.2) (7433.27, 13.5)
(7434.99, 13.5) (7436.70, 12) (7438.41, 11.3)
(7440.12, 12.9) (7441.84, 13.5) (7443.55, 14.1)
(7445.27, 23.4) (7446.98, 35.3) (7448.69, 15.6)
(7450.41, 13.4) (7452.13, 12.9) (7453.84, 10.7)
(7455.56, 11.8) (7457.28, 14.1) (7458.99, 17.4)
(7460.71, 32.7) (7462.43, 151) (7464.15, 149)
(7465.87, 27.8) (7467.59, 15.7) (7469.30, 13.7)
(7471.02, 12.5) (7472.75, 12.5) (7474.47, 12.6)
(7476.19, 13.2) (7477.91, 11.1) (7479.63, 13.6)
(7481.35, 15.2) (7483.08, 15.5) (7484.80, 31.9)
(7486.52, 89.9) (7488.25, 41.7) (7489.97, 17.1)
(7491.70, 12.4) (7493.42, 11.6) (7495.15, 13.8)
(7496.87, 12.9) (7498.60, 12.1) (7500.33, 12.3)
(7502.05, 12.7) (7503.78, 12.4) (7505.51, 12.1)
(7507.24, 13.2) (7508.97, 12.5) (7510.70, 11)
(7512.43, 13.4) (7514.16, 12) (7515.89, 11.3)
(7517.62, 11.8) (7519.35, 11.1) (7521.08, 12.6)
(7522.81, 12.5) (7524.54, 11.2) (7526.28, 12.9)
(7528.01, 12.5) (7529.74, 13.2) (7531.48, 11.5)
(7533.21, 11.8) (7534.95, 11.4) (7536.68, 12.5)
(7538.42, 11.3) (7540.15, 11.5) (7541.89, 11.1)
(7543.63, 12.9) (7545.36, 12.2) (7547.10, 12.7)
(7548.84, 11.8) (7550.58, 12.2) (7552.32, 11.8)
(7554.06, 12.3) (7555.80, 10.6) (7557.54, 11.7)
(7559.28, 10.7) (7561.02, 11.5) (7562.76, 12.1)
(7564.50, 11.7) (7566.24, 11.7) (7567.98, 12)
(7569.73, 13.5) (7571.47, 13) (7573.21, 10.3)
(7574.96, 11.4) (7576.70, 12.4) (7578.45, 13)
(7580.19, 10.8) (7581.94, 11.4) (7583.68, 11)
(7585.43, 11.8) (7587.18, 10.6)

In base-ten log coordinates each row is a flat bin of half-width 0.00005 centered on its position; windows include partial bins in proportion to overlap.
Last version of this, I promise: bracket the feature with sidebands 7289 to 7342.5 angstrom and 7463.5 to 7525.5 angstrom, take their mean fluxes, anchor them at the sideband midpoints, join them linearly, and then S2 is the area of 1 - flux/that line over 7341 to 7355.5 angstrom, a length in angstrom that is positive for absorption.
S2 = 1.7 angstrom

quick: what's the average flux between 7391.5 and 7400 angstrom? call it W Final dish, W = 13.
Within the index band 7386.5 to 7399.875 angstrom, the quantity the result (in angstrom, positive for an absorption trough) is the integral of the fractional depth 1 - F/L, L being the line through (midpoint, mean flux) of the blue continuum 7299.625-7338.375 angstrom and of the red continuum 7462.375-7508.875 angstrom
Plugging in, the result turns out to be 4.1 angstrom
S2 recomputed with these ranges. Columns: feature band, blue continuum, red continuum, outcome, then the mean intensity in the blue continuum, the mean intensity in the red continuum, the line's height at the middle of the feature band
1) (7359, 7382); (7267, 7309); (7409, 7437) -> 0.4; 12.6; 12.6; 12.6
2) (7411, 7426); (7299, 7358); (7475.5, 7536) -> 1.9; 12.2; 16.2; 14.2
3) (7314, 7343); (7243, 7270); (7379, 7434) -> 0.4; 12.5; 12.5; 12.5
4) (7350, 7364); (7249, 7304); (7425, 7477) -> 4.9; 12.5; 24.5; 18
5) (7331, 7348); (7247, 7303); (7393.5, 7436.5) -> 0.2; 12.7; 12.7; 12.7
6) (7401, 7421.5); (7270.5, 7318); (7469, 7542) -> 2.2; 12.5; 15.5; 14.2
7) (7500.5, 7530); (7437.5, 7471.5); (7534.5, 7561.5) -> 9.7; 30.6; 11.8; 18.4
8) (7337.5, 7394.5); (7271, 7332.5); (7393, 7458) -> 4.2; 12.5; 13.7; 13.1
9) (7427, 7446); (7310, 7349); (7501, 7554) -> -2.4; 12.3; 12.1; 12.2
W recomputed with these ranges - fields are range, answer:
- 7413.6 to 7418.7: 12.2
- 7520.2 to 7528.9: 12.3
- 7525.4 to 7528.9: 12.7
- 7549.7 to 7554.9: 12.1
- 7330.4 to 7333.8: 15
